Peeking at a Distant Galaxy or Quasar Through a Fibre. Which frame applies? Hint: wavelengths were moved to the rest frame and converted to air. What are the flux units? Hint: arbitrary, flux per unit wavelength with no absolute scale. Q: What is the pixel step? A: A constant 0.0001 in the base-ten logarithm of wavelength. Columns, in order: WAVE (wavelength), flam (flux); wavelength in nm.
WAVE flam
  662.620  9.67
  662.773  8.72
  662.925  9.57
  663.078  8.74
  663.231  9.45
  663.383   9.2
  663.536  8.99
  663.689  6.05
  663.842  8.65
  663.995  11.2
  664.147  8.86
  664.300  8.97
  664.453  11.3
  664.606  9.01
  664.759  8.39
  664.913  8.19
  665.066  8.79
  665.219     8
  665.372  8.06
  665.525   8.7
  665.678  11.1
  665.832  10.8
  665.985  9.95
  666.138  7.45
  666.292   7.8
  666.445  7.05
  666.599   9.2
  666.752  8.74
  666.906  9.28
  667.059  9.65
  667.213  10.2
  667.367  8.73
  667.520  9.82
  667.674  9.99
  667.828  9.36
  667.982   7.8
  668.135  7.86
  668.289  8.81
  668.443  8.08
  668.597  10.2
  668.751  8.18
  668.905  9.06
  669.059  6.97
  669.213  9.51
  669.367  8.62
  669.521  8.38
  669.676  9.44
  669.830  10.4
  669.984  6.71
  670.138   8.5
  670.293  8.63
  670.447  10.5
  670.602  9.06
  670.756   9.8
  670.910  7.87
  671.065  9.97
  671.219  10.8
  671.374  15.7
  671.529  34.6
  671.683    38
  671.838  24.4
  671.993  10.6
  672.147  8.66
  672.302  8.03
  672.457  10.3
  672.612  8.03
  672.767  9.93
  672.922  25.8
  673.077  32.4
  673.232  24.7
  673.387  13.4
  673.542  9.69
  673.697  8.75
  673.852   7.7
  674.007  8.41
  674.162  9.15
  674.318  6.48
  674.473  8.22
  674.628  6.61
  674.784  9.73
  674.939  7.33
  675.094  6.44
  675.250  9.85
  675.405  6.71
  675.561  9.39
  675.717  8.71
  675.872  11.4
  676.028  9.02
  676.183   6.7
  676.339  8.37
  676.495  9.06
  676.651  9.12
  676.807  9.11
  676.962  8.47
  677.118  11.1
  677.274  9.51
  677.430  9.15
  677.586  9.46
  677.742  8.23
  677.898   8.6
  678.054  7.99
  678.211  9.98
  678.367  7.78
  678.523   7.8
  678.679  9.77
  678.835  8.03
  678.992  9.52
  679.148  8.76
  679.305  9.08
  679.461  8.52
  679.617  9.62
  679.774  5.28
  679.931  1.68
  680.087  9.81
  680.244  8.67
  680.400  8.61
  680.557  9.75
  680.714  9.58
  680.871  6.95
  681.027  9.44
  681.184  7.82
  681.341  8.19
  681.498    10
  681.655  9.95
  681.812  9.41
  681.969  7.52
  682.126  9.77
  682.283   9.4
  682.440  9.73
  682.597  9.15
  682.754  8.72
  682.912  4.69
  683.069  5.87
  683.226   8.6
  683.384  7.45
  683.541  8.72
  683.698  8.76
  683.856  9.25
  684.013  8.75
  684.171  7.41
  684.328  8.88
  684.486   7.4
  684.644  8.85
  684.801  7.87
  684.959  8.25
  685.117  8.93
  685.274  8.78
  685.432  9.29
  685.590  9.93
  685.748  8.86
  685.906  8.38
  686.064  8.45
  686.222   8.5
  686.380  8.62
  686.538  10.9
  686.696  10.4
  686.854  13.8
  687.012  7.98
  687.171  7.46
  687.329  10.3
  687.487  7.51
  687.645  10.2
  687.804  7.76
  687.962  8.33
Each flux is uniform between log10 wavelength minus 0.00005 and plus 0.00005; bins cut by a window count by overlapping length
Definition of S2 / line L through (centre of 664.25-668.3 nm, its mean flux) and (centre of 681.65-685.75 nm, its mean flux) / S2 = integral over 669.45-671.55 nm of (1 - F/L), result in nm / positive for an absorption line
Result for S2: -0.47 nm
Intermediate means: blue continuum 9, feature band 10.8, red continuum 8.49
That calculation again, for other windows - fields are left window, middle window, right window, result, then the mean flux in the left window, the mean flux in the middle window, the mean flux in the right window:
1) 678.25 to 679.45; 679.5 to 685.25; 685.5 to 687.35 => 0.474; 8.71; 8.31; 9.44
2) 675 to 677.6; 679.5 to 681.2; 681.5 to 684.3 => 0.135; 8.89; 7.95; 8.47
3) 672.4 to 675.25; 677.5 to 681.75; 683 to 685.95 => 0.627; 11.8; 8.48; 8.44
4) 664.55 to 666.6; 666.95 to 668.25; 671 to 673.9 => 0.214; 8.73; 9.17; 16.5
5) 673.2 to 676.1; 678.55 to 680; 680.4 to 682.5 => 0.203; 9.32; 7.84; 9.02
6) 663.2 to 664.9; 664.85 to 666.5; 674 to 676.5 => 0.037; 9.05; 8.75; 8.3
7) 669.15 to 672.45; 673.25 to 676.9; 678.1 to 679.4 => 0.586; 12.7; 8.93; 8.81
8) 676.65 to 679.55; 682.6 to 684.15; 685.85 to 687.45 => 0.225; 8.95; 7.91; 9.44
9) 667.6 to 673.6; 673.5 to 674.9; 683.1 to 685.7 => 0.397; 12.6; 8.24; 8.52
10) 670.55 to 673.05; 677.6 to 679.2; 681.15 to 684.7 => 0.373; 15.5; 8.68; 8.45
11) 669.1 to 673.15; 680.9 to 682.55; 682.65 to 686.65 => 0.081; 13.6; 9.06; 8.43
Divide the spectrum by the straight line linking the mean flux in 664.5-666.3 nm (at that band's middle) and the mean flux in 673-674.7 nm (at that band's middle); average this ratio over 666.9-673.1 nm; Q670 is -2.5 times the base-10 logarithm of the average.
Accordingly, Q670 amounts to -0.08 mag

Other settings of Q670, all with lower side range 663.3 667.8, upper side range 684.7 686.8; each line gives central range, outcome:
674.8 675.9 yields 0.070 mag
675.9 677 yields 0.046 mag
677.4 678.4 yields 0.036 mag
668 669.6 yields 0.063 mag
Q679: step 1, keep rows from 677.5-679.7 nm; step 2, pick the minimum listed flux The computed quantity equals 7.78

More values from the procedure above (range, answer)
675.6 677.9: 6.7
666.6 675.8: 6.44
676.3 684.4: 1.68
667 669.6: 6.97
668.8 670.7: 6.71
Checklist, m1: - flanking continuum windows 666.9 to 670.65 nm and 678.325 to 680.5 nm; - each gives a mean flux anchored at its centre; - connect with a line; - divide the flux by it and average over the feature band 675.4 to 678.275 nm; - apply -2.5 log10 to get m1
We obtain -0.09 mag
